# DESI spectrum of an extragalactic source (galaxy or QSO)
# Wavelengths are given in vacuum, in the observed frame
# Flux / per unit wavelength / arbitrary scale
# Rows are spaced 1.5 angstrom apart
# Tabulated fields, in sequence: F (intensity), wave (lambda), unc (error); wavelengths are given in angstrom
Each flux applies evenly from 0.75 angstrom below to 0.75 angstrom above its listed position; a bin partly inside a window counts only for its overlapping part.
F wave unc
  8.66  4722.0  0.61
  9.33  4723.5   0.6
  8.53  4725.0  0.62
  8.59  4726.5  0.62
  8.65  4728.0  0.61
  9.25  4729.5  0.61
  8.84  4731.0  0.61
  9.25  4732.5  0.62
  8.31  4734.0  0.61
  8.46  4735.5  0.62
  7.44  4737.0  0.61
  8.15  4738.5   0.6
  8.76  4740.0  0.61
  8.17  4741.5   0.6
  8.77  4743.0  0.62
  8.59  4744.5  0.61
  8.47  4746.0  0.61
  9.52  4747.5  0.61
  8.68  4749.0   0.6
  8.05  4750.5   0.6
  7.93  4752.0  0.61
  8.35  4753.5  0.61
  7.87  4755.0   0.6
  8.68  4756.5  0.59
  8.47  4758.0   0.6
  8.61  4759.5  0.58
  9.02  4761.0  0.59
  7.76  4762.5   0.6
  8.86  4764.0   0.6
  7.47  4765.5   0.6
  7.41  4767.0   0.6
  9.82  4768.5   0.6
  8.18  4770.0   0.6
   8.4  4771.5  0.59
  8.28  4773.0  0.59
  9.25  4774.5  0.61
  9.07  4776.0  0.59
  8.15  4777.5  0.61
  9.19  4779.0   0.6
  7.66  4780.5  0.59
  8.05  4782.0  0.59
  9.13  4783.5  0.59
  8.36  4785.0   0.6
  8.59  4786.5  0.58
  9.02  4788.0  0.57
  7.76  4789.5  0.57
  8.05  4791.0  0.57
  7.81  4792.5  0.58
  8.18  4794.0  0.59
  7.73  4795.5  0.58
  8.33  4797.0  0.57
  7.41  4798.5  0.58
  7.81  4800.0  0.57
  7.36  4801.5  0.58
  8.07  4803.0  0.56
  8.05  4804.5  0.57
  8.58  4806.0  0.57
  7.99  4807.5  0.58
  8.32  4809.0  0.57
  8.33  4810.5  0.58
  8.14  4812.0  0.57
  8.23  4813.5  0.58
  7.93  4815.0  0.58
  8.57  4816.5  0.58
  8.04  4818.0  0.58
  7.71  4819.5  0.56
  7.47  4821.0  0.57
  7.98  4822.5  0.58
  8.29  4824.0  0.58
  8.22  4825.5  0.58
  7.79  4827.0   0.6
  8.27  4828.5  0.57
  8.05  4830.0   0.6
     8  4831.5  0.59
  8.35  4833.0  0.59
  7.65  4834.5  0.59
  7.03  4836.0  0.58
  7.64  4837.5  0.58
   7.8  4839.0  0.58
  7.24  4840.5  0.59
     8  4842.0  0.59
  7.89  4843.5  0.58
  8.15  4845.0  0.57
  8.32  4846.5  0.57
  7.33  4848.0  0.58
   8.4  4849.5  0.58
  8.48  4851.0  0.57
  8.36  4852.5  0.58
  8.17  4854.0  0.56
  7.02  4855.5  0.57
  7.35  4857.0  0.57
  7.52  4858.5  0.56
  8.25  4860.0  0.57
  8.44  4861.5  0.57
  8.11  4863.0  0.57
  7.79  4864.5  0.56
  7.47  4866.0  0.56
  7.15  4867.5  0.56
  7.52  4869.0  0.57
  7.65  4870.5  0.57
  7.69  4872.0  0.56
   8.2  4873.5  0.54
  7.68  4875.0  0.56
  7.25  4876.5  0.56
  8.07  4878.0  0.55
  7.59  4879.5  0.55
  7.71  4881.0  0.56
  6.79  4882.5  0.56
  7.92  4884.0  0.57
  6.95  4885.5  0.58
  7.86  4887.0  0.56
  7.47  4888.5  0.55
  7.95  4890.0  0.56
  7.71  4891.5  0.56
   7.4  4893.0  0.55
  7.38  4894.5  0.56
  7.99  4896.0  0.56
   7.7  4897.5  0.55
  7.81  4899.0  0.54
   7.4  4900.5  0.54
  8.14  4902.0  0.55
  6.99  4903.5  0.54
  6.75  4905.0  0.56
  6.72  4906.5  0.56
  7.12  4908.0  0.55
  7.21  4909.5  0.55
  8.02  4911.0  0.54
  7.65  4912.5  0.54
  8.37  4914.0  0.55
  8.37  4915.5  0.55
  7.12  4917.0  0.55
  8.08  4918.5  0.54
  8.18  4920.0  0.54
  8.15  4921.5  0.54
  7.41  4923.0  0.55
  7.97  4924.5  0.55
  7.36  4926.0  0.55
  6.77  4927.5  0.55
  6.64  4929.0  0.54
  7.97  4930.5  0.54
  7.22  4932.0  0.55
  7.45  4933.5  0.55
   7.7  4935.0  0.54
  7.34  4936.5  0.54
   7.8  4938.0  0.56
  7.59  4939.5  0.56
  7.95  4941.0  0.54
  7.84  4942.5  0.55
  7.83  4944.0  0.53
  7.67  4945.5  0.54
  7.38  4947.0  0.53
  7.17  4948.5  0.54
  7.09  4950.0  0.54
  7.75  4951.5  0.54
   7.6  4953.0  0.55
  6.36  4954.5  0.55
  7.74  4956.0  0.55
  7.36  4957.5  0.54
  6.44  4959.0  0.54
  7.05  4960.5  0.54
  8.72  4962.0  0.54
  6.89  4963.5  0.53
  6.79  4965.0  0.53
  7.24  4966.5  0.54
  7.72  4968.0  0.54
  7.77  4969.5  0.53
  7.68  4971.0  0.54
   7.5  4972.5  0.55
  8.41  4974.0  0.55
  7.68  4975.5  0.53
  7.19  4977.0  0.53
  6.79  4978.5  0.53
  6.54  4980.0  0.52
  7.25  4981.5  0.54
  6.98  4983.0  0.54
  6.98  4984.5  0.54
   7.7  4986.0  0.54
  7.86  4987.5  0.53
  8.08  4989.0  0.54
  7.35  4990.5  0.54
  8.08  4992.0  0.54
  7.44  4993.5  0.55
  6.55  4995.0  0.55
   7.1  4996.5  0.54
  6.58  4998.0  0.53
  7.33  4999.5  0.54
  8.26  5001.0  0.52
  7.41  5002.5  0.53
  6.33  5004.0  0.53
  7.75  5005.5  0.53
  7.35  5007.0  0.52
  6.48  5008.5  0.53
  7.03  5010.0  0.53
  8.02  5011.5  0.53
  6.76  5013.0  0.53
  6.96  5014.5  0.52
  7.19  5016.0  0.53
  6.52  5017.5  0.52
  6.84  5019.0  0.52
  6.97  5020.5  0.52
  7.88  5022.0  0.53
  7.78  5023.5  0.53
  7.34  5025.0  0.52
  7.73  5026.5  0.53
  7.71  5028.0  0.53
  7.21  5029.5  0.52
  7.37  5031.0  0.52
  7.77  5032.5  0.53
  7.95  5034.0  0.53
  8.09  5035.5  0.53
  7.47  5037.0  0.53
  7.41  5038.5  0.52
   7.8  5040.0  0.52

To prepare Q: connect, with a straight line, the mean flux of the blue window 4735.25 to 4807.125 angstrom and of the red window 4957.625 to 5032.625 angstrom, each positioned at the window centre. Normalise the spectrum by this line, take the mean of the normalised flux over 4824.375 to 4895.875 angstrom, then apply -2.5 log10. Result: 0.022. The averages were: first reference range 8.33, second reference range 7.32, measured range 7.77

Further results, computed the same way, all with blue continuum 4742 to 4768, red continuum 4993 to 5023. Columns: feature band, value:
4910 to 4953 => -0.02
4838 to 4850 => 0.01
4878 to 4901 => 0.02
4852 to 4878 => 0.01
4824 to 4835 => -0.01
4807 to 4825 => 0.00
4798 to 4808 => 0.03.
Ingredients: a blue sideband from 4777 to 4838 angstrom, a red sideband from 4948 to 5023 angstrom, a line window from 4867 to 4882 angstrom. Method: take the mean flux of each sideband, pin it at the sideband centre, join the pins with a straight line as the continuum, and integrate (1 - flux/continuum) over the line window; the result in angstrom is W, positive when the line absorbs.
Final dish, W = 0.27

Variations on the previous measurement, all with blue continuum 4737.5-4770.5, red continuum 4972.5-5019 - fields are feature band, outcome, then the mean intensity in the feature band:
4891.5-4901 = 0.1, 7.63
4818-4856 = 0.5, 7.91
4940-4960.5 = 0.3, 7.39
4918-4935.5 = 0.1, 7.57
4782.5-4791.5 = -0.2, 8.48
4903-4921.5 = 0.2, 7.58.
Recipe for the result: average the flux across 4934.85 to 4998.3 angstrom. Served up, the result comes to 7.41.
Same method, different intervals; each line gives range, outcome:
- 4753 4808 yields 8.29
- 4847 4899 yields 7.72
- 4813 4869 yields 7.9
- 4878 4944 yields 7.58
